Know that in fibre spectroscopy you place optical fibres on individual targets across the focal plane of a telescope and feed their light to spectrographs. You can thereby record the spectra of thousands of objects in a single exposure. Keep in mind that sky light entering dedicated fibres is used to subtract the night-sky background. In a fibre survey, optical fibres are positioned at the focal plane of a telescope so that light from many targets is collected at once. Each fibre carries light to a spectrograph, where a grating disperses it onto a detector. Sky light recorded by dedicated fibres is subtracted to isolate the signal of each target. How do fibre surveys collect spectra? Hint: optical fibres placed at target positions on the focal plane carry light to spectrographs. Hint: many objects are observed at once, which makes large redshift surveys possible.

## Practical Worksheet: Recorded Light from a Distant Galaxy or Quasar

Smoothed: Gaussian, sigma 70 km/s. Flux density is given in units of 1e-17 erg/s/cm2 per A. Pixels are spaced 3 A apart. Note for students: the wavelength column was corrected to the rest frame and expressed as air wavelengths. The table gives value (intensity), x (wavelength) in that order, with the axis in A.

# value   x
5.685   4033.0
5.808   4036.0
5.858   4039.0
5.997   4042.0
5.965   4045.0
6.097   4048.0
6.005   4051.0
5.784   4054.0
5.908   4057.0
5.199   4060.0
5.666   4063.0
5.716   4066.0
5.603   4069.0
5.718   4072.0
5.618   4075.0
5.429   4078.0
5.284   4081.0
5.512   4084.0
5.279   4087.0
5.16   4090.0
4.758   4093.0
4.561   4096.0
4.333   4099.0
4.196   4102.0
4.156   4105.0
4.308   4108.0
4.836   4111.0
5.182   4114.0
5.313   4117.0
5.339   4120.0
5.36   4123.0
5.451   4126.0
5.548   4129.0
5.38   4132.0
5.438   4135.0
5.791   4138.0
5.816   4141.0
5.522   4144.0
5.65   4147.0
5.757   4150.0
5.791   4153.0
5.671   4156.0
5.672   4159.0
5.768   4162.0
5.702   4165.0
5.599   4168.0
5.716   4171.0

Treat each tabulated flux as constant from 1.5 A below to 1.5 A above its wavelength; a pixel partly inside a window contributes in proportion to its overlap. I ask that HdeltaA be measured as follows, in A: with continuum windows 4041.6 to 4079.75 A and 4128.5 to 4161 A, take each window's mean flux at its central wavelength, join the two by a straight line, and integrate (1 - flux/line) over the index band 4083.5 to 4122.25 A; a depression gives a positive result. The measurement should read 5.83 A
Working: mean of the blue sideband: 5.74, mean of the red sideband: 5.64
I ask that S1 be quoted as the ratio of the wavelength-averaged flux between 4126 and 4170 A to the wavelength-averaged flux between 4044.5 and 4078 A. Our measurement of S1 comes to 1.0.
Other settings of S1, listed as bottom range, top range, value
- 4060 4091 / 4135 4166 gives 1.04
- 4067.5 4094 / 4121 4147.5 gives 1.03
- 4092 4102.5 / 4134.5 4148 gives 1.26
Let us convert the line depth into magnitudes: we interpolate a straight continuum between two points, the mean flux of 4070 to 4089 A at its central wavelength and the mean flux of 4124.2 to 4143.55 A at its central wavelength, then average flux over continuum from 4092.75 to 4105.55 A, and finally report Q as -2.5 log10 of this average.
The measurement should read 0.25 mag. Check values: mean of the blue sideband 5.47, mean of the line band 4.38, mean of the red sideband 5.56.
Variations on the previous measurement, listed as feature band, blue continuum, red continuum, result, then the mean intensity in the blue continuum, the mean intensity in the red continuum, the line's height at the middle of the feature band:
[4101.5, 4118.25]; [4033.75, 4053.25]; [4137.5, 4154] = 0.231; 5.94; 5.71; 5.79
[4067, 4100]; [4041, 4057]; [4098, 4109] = -0.075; 5.96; 4.24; 4.87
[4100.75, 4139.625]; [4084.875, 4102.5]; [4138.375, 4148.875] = 0.033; 4.77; 5.68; 5.25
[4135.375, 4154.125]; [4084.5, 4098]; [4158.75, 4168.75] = -0.039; 4.96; 5.69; 5.5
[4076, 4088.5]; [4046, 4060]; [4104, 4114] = -0.041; 5.87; 4.56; 5.18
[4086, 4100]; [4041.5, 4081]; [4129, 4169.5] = 0.182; 5.72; 5.65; 5.7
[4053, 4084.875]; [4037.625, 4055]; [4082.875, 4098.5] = -0.024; 5.96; 5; 5.47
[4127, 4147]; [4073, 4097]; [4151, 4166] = -0.001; 5.22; 5.72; 5.58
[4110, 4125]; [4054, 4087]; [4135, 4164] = 0.084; 5.56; 5.7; 5.64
